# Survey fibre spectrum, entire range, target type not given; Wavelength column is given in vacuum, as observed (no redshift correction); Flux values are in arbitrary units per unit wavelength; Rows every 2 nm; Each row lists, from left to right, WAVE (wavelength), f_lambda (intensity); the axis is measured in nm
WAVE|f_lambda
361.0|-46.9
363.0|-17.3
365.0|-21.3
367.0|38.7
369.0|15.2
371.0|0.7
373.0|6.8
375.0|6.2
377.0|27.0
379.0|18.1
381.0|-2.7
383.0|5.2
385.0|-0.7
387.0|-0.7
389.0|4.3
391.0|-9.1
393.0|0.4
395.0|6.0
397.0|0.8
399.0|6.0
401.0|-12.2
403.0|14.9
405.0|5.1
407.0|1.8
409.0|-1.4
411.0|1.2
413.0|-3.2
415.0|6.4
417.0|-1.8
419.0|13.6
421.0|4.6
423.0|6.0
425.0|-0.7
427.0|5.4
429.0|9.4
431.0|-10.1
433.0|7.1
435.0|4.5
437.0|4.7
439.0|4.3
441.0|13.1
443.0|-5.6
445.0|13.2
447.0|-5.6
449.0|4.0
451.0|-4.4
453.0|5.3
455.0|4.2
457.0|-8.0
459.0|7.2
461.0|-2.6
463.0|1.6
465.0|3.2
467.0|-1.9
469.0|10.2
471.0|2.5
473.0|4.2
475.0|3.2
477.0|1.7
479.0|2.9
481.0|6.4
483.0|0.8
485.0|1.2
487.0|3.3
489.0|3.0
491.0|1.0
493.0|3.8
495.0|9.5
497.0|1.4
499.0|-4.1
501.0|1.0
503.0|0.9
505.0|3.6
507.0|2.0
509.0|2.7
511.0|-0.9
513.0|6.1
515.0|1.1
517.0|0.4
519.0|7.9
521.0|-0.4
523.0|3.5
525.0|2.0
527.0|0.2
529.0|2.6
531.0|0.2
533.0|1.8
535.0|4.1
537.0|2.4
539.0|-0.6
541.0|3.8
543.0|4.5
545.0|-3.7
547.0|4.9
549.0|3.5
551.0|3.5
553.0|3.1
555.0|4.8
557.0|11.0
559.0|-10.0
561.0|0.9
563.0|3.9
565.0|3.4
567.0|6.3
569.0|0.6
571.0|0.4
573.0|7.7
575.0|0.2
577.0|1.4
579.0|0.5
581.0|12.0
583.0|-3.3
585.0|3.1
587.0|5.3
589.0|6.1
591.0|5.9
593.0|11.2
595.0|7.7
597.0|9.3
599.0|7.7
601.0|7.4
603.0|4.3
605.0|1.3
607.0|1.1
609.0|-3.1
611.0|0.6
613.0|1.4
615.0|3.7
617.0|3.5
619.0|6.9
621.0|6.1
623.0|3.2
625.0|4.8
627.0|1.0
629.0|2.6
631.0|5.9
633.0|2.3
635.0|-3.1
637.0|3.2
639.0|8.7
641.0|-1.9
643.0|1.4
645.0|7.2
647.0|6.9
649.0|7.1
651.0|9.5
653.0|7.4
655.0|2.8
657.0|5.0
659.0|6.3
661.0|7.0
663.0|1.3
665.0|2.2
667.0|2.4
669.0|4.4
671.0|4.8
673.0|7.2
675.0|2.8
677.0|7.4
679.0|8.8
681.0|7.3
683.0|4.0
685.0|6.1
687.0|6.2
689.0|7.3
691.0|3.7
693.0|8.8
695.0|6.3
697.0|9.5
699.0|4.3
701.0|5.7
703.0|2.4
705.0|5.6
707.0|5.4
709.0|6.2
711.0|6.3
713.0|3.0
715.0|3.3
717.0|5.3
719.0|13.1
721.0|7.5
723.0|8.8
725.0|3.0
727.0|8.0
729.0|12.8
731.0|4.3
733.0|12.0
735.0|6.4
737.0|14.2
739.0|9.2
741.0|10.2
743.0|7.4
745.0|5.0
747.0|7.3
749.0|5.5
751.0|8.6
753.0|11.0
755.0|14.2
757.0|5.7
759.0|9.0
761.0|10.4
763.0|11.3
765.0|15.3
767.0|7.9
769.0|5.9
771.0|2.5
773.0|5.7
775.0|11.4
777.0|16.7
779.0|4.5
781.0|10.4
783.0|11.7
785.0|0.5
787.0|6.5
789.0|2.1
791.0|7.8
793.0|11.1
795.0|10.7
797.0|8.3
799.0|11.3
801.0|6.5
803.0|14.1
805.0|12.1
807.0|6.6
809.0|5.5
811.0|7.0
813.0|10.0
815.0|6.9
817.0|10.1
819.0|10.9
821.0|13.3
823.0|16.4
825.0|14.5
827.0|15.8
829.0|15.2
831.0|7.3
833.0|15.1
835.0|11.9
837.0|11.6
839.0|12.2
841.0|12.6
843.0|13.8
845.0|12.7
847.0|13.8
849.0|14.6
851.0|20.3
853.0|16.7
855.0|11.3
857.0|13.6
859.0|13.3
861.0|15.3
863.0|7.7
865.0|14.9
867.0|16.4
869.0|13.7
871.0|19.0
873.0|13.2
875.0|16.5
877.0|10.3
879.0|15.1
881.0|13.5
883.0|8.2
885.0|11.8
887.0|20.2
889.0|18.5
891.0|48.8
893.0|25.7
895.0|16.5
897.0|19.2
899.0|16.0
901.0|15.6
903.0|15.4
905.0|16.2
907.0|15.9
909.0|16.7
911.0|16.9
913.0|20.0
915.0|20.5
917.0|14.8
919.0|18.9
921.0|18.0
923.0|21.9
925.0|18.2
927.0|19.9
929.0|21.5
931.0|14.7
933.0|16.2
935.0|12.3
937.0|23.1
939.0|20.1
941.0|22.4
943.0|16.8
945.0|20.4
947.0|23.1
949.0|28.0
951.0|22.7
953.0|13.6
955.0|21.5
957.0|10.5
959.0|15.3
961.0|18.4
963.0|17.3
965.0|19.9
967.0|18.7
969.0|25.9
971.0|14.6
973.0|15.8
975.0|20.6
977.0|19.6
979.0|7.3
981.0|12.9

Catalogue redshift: 1.053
